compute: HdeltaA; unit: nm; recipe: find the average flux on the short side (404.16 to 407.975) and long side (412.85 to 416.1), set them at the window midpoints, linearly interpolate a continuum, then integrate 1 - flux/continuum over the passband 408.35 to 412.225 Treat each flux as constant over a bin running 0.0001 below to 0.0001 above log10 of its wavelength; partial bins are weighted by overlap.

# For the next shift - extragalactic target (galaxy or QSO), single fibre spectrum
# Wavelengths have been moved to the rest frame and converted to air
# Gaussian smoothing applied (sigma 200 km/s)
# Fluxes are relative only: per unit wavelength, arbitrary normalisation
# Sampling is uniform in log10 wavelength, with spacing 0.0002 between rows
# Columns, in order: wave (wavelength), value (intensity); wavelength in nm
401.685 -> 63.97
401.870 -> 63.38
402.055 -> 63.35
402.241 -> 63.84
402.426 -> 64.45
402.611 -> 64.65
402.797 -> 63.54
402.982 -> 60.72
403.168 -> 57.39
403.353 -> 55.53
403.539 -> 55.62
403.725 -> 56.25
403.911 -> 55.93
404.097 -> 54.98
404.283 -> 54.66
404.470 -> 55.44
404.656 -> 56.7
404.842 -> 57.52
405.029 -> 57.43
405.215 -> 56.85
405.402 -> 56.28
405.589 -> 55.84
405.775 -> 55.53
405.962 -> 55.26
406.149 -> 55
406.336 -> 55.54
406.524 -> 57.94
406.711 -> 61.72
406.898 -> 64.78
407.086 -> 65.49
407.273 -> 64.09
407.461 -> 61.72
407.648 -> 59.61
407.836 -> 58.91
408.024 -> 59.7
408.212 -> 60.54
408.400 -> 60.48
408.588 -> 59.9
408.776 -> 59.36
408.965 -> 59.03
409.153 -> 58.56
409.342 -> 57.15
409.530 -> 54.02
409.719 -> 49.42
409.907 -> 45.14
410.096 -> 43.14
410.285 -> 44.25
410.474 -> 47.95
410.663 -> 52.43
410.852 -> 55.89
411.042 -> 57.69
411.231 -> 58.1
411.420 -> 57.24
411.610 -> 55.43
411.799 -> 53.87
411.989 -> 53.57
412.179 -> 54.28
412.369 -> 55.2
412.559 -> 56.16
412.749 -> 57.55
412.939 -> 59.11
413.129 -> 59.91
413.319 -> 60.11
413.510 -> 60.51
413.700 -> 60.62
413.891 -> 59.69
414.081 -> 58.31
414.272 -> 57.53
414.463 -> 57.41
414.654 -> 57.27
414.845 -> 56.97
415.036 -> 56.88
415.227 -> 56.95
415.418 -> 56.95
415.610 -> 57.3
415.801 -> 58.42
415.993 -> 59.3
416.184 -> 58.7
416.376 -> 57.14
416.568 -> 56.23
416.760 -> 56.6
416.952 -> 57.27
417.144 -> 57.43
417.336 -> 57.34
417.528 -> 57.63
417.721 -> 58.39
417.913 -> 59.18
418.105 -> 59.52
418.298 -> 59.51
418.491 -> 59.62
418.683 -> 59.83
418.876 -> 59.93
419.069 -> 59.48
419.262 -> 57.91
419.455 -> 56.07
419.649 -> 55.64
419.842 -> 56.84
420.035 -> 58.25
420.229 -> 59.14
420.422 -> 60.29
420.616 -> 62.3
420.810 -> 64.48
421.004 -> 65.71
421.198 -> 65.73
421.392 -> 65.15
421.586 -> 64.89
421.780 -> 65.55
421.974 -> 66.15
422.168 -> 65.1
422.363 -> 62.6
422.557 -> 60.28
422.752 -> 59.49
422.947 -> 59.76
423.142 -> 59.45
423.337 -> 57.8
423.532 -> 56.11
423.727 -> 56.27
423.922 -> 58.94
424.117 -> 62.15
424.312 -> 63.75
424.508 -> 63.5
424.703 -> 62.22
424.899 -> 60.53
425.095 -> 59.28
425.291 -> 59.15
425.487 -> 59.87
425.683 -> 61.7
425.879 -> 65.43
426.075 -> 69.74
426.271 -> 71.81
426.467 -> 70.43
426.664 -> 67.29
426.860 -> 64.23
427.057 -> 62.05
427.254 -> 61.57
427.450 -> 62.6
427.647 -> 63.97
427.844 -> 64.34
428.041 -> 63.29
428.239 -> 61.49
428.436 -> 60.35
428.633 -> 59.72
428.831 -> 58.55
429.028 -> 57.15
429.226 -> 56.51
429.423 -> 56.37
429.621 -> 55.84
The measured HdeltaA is 0.286 nm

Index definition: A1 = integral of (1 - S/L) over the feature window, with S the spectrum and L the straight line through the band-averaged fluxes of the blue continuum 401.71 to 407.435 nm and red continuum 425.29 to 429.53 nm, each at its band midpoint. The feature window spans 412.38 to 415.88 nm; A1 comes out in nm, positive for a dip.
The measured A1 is 0.14 nm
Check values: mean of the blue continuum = 58.9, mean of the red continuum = 62.7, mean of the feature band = 58.1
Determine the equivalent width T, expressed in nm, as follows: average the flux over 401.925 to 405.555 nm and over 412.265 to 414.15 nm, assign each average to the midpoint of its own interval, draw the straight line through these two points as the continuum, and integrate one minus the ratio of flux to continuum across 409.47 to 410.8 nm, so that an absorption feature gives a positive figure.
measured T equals 0.24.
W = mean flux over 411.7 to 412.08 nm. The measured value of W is 53.8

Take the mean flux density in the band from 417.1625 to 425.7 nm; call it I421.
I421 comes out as 60.5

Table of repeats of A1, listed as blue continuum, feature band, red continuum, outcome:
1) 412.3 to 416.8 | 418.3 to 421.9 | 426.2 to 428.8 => -0.025 nm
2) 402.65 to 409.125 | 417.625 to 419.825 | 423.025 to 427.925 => 0.092 nm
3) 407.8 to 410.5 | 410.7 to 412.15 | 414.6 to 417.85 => -0.007 nm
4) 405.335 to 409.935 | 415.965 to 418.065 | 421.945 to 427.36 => 0.096 nm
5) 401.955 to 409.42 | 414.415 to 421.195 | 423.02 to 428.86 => 0.258 nm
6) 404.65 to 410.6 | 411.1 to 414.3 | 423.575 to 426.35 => 0.046 nm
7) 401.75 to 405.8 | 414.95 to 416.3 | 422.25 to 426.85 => 0.062 nm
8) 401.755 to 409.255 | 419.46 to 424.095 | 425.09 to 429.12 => 0.082 nm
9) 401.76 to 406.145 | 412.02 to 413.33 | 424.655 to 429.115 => 0.064 nm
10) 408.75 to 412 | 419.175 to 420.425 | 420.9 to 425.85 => 0.039 nm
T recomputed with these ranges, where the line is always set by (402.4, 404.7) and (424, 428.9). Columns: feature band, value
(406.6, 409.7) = -0.053 nm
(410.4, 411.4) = 0.082 nm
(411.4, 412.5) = 0.093 nm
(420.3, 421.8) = -0.052 nm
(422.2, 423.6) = 0.060 nm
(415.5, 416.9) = 0.074 nm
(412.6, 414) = 0.016 nm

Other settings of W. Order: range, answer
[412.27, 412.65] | 55.6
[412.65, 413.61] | 59.5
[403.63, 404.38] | 55.4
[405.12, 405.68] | 56.3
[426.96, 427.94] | 62.9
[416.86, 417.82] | 57.6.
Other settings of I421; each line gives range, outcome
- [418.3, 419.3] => 59.5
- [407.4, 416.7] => 56.5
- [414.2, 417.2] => 57.4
